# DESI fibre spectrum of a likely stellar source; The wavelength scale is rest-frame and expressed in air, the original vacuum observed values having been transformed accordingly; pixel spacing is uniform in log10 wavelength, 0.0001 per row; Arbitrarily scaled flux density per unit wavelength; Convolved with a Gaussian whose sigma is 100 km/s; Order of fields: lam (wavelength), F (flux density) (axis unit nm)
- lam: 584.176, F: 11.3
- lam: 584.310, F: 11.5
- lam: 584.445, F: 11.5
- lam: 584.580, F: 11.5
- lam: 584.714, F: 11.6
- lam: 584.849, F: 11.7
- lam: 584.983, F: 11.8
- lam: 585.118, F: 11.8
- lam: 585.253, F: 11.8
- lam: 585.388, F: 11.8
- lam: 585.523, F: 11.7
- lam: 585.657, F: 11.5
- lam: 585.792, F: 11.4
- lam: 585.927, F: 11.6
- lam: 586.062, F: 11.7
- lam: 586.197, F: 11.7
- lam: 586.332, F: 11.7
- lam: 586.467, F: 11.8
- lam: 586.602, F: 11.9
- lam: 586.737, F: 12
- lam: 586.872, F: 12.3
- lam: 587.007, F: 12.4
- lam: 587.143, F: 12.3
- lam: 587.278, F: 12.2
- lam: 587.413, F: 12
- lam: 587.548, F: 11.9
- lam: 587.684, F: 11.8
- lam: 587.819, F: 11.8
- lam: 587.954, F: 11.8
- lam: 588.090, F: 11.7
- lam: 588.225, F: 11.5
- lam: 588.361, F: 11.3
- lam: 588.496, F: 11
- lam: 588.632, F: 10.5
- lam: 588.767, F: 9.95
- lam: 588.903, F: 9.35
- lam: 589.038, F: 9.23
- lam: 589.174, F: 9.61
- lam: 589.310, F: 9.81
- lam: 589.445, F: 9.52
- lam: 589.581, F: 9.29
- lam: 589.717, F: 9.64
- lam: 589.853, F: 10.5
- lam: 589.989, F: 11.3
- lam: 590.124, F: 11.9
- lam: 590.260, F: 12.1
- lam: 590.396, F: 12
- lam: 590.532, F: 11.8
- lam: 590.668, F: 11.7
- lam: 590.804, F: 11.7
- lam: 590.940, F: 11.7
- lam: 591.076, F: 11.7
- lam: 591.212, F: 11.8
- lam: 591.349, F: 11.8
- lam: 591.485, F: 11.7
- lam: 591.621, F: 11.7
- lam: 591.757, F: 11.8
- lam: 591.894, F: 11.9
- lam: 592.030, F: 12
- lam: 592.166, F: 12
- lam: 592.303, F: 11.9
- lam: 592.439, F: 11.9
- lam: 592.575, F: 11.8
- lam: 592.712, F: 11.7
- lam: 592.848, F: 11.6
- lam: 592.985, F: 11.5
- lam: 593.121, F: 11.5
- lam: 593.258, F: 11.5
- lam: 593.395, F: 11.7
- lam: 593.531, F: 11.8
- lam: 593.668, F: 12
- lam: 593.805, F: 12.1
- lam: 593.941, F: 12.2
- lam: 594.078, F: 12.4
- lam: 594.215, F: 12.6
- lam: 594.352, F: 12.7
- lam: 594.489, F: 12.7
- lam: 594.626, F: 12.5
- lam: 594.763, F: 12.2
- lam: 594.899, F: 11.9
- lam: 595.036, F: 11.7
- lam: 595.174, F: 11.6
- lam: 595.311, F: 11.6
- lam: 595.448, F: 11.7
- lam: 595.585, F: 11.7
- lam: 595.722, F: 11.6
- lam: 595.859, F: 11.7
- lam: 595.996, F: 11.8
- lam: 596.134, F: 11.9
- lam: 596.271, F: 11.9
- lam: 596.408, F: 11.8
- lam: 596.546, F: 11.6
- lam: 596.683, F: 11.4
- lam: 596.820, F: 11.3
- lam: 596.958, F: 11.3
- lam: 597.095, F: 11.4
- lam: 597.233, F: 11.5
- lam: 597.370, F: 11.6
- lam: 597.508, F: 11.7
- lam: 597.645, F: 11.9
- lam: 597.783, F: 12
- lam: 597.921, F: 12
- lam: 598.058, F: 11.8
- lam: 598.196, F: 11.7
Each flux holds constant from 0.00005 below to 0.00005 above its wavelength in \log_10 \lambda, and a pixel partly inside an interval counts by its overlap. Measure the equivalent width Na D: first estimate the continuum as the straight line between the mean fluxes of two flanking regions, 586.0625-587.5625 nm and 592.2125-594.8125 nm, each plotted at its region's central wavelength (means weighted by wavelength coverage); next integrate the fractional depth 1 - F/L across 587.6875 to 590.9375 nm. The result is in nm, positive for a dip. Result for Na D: 0.311 nm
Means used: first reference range 12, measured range 10.9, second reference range 12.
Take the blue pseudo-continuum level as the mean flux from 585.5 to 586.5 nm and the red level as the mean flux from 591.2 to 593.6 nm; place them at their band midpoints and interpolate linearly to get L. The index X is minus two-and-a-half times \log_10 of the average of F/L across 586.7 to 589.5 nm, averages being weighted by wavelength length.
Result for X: 0.05 mag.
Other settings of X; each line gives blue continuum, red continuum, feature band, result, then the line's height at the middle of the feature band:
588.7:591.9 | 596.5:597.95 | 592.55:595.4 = -0.06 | 11.3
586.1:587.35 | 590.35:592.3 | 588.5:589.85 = 0.22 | 11.9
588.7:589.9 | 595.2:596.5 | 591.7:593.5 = -0.10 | 10.7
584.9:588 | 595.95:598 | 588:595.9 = 0.03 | 11.8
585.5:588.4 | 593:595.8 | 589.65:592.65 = 0.02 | 11.9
